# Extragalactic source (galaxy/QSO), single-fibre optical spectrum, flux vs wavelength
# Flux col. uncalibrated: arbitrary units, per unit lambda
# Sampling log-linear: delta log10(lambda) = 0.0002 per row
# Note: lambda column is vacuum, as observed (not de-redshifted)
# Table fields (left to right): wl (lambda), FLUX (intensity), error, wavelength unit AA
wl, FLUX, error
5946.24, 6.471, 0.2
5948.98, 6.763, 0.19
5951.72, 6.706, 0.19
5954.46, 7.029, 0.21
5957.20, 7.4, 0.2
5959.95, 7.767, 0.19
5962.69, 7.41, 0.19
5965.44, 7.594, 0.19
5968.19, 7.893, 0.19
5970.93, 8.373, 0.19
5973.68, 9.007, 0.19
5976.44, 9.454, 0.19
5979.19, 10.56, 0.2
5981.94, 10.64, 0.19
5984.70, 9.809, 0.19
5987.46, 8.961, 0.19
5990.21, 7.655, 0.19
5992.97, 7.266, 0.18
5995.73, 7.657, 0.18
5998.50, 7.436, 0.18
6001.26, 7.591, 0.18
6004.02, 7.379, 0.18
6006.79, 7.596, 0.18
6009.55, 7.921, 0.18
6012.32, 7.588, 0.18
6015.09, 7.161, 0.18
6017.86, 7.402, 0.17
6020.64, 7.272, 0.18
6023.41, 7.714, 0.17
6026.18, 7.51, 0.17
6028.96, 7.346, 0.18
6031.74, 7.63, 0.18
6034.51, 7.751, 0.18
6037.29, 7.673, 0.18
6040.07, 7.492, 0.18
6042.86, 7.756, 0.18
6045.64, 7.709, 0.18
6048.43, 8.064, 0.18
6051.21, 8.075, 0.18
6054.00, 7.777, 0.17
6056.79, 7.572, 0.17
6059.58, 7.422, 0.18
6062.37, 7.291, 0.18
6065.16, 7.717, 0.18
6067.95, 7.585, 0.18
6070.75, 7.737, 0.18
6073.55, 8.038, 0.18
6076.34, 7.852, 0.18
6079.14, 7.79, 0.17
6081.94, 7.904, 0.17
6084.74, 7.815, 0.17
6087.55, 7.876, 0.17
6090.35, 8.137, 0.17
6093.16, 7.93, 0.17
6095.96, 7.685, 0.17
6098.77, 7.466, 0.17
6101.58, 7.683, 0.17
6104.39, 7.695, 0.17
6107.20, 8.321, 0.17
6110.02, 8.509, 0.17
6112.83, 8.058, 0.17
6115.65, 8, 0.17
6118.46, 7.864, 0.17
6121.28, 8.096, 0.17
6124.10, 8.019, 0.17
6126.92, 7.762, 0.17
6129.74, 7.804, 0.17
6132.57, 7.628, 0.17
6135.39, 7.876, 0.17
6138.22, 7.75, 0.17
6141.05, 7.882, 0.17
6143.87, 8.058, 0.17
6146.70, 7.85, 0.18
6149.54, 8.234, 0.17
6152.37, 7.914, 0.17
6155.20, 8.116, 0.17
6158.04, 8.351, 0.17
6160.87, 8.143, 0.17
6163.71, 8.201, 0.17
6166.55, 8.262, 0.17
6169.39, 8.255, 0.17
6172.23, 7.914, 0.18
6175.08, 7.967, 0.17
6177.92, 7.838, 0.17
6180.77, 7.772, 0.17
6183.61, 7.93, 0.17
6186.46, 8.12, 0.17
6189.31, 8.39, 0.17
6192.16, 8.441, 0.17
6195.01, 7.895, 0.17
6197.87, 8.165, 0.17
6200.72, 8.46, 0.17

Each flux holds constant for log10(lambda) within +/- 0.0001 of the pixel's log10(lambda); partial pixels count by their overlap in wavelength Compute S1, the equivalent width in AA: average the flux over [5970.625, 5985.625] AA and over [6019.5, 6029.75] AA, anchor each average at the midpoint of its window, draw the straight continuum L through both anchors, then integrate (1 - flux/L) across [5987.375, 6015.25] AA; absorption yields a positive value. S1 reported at 3.2 AA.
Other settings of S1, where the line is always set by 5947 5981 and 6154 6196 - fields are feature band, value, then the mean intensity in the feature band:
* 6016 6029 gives 0.95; 7.45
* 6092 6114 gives 0.43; 7.92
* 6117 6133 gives 0.41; 7.88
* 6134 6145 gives 0.28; 7.89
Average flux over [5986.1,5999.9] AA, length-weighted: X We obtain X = 7.79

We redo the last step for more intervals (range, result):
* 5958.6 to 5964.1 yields 7.59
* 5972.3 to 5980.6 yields 9.68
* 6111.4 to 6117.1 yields 8.04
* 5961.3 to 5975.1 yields 8.06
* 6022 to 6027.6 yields 7.61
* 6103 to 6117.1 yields 8.12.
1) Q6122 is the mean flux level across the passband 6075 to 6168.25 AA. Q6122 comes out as 7.96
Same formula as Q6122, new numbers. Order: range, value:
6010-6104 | 7.68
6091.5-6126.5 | 7.94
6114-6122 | 7.98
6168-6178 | 8.01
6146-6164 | 8.12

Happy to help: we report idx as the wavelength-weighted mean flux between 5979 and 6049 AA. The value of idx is 7.9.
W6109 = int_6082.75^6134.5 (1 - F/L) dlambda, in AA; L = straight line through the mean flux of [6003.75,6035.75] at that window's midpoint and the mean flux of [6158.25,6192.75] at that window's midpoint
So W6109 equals -0.3 AA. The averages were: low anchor 7.53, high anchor 8.1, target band 7.91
